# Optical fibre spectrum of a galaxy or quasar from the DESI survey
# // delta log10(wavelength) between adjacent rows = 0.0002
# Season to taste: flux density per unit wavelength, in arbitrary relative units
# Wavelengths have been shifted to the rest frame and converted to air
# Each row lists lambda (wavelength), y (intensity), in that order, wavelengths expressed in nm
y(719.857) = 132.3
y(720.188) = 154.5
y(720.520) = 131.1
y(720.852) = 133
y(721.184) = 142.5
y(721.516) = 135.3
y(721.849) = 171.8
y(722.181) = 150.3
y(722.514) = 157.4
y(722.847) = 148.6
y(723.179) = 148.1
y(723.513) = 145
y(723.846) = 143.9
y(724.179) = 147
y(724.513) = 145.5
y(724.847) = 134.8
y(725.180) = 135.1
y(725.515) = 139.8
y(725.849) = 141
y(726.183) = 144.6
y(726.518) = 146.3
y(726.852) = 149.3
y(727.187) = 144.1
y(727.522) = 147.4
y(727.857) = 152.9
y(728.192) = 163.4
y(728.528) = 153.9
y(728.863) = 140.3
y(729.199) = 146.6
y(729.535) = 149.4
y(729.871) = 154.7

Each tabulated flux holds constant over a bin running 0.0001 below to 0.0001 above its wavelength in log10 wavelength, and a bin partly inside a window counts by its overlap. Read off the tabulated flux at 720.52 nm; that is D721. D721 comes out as 131.1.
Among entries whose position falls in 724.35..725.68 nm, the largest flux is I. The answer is 145.5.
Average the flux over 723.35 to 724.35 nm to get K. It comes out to 145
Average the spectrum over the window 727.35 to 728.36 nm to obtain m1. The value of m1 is 155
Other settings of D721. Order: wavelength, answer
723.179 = 148.1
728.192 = 163.4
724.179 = 147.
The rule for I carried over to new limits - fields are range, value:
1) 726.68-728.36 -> 163.4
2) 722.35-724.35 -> 157.4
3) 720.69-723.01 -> 171.8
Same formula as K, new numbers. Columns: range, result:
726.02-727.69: 146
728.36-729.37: 147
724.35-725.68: 139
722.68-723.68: 147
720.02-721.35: 140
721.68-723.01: 157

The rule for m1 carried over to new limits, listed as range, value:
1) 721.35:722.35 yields 152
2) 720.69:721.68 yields 137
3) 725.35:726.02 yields 141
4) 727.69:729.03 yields 153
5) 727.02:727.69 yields 146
